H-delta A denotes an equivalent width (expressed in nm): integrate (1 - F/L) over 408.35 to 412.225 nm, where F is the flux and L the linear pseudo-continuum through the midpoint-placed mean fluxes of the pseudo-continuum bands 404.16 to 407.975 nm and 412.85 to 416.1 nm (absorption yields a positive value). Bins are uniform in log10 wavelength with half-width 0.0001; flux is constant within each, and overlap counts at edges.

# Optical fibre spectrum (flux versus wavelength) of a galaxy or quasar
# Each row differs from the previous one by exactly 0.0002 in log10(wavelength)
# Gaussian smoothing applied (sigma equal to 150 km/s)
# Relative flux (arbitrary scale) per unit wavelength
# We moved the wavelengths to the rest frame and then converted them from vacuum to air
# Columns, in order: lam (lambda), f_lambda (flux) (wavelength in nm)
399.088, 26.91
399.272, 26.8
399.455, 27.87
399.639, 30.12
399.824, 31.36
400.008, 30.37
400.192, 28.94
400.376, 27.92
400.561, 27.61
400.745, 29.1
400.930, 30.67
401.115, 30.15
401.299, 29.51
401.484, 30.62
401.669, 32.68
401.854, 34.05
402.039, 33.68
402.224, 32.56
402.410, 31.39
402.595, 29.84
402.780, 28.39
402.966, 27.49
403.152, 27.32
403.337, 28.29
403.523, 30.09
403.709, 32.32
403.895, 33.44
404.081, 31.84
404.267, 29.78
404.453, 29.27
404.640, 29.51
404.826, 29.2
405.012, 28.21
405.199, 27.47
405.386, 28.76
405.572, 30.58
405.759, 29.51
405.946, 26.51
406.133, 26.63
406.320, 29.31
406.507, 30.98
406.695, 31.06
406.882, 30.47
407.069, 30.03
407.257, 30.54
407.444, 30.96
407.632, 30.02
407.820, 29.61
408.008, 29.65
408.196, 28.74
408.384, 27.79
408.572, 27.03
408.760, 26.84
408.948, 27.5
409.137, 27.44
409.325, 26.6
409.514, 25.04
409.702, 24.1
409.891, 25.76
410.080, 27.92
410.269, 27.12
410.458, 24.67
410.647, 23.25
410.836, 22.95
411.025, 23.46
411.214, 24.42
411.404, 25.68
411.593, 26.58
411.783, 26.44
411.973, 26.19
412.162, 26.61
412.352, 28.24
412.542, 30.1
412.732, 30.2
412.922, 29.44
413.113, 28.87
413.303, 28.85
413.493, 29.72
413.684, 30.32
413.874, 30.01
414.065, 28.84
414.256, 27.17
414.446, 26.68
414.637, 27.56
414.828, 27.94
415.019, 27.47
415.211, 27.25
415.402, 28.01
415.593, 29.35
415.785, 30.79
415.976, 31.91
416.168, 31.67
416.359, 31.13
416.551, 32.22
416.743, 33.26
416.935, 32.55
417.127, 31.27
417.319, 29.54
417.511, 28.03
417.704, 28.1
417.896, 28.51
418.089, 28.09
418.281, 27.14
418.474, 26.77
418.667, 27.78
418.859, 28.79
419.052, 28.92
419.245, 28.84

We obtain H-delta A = 0.44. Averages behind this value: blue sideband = 29.4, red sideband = 28.8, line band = 25.8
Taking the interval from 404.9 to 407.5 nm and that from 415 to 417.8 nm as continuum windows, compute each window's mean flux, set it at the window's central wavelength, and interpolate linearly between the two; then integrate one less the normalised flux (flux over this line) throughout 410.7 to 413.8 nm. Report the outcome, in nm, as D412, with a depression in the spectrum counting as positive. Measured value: 0.26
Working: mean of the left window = 29.3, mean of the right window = 30.2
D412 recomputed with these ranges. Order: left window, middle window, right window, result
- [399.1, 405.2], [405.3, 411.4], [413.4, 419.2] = 0.41 nm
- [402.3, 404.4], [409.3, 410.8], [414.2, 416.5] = 0.21 nm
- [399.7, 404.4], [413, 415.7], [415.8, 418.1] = 0.19 nm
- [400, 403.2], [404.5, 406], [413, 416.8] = 0.06 nm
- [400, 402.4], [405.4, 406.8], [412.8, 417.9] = 0.05 nm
